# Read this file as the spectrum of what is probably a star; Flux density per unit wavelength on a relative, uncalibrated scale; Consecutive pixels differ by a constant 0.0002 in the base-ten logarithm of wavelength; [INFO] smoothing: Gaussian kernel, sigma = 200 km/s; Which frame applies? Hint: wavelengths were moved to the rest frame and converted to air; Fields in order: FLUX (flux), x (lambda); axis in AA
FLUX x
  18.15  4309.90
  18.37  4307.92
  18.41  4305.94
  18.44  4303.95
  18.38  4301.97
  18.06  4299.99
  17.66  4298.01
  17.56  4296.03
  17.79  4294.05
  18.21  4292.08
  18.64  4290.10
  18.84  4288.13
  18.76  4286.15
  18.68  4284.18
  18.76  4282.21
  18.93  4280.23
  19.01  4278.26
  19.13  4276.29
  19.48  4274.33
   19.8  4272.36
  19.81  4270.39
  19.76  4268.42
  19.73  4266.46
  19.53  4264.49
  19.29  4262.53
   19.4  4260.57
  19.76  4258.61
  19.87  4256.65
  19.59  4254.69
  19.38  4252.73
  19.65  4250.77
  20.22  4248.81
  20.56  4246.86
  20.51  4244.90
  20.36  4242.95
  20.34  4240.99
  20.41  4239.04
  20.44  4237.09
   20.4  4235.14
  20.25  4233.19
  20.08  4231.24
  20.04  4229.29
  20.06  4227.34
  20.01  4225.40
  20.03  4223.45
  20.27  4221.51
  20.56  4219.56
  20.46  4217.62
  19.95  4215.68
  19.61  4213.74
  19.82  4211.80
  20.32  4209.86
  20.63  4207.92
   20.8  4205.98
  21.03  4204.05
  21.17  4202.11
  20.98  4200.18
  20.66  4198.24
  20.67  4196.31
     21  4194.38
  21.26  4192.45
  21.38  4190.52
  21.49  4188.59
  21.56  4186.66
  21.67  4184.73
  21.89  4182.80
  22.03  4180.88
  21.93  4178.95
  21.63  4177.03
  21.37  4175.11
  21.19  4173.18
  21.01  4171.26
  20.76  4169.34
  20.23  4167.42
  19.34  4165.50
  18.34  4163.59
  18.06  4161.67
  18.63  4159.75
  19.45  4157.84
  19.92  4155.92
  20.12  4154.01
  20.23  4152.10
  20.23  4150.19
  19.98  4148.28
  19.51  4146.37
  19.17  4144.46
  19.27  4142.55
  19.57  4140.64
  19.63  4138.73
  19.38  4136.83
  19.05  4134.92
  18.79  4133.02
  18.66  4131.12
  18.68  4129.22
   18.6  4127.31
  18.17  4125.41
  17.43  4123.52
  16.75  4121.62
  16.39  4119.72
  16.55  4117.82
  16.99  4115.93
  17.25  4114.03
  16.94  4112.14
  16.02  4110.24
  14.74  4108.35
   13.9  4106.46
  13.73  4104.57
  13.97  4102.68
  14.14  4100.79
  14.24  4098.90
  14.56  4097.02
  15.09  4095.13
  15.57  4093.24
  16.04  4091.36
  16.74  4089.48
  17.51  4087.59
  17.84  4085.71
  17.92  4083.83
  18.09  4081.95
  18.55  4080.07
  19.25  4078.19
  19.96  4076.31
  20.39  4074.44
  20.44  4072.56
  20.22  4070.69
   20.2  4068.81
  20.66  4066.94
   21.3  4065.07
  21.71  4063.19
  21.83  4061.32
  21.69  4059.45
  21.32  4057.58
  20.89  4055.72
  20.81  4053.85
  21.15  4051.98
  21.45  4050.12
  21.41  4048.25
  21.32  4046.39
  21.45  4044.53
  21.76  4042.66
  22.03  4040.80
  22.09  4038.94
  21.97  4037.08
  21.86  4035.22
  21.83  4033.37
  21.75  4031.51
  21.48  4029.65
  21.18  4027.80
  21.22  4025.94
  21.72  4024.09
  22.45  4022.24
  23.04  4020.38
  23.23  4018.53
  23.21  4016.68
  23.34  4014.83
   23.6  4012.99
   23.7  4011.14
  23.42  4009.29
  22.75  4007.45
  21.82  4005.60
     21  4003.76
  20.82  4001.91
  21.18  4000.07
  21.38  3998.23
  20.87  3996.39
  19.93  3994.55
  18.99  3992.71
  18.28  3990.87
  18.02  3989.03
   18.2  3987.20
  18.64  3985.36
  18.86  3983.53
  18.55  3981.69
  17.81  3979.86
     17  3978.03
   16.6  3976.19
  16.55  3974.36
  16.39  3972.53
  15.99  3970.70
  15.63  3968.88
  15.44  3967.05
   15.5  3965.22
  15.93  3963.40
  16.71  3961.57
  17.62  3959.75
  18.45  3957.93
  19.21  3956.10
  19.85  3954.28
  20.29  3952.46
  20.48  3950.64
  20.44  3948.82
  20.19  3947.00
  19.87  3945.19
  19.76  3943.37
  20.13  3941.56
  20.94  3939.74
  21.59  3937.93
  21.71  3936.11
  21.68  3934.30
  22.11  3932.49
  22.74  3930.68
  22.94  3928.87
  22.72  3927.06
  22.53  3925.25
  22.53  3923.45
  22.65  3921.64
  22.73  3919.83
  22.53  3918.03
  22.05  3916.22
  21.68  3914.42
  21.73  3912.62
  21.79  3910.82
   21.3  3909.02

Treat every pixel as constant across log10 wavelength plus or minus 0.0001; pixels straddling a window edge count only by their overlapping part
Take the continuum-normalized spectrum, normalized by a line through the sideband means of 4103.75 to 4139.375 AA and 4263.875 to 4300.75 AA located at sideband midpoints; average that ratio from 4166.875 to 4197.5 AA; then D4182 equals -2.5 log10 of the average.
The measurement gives -0.193 mag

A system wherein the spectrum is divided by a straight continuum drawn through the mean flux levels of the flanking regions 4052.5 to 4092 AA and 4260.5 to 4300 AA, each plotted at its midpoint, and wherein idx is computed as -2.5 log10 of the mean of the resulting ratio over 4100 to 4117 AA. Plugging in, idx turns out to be 0.27 mag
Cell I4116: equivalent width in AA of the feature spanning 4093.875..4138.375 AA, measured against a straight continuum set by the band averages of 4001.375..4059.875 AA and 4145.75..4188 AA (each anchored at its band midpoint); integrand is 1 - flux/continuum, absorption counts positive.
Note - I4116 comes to 9.4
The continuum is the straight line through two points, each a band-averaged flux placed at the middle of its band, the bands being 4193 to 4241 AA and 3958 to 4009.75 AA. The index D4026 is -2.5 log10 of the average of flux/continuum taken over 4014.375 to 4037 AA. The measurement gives -0.17 mag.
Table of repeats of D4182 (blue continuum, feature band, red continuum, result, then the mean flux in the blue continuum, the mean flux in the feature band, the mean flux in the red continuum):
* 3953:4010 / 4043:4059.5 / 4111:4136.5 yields -0.17 mag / 18.6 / 21.3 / 17.7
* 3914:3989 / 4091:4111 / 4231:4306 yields 0.31 mag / 19.5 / 14.7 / 19.3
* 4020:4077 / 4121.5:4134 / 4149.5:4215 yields 0.15 mag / 21.4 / 18.3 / 20.6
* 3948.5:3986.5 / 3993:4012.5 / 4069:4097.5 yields -0.21 mag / 17.7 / 21.6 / 18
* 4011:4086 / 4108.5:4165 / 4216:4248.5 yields 0.13 mag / 21.2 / 18.5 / 20.3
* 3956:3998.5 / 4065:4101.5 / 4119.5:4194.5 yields 0.06 mag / 17.7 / 17.9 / 19.9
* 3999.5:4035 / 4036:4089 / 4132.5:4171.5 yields 0.04 mag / 22.3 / 20.5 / 19.5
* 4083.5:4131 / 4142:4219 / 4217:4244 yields -0.10 mag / 16.3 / 20.5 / 20.3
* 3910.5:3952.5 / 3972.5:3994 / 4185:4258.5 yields 0.19 mag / 21.6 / 17.9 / 20.4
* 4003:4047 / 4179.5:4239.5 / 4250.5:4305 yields -0.04 mag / 22.2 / 20.7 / 19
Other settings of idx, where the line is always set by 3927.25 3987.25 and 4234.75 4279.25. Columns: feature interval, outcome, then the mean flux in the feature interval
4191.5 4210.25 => -0.06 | 20.9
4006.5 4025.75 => -0.20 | 23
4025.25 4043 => -0.14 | 21.7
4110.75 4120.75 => 0.16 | 16.8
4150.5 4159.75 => -0.02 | 19.8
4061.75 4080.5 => -0.06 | 20.4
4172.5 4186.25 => -0.11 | 21.7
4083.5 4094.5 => 0.15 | 16.8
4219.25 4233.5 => -0.02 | 20.1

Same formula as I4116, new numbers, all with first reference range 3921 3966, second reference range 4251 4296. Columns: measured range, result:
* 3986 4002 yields 0.4 AA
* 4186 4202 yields -1.4 AA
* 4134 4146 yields 0.2 AA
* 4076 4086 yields 0.6 AA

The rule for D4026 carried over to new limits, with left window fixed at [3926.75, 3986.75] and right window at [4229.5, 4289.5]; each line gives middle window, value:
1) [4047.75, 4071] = -0.103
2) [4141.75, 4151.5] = -0.013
